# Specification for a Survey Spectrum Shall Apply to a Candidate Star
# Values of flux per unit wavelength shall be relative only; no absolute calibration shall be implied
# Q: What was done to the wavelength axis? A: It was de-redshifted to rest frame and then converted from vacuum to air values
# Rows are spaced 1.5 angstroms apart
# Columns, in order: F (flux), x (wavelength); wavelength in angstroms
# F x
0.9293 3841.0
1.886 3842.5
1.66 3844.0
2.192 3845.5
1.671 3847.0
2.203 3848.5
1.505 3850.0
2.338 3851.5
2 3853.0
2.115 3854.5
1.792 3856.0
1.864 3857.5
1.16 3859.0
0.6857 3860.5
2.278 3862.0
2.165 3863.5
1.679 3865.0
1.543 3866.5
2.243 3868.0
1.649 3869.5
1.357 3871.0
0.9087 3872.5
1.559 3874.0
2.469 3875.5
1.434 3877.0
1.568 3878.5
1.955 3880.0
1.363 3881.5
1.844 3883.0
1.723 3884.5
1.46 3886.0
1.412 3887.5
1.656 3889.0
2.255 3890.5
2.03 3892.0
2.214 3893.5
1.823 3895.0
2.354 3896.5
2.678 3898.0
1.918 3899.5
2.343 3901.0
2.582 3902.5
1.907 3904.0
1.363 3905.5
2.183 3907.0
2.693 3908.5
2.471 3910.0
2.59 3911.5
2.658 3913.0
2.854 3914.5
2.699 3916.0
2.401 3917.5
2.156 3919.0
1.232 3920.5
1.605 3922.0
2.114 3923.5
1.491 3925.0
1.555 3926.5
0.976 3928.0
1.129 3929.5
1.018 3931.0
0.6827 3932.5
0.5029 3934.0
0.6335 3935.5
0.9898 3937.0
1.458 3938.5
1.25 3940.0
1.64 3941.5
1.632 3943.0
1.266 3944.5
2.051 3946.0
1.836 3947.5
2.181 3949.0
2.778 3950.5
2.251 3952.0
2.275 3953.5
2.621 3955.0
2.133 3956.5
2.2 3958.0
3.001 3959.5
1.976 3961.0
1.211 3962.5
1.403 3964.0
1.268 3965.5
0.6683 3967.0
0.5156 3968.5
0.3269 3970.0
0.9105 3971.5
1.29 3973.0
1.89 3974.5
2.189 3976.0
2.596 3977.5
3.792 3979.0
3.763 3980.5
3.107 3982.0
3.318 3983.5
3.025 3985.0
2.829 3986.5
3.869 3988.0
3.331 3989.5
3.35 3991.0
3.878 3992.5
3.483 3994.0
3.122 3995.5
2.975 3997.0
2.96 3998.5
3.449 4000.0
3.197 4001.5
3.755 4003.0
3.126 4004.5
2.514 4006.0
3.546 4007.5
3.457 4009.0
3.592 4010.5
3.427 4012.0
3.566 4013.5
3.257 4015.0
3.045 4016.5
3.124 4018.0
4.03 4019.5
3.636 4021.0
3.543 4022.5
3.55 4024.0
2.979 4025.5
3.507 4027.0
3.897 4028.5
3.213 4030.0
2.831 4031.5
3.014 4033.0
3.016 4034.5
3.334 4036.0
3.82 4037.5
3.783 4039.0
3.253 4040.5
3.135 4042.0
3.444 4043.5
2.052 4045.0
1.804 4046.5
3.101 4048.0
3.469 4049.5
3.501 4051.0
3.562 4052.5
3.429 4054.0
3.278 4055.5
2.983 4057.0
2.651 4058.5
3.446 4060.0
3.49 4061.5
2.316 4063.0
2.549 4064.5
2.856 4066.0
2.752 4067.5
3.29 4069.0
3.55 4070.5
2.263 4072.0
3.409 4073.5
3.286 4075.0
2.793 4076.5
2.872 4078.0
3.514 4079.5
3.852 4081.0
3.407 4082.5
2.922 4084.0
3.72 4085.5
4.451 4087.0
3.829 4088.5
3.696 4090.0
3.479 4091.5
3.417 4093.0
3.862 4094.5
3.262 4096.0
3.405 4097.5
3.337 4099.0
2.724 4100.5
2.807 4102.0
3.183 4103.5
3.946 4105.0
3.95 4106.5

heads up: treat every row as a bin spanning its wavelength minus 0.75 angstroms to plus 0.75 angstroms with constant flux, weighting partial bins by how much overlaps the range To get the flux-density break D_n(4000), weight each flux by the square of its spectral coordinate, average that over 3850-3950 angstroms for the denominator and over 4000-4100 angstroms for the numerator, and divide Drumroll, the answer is 2.0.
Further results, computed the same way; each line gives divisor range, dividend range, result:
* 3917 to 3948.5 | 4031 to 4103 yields 2.44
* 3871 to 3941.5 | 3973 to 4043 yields 1.93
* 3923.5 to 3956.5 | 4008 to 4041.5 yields 2.27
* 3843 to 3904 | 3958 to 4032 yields 1.65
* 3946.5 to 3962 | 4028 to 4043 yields 1.50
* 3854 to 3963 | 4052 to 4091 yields 1.92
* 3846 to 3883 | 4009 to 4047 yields 2.06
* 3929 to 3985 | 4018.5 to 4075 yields 1.85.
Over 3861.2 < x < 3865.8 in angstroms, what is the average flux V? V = 2.02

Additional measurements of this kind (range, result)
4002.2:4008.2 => 3.23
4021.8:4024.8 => 3.54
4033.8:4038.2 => 3.39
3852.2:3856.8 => 1.97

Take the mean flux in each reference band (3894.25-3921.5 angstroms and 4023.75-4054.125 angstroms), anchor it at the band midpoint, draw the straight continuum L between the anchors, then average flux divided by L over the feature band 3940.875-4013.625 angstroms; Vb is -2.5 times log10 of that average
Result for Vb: 0.11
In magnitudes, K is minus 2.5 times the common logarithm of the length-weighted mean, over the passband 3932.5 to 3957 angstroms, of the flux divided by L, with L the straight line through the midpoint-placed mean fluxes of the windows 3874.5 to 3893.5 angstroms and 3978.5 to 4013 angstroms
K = 0.50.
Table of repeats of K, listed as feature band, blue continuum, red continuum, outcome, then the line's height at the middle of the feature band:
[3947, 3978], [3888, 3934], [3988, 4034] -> 0.43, 2.68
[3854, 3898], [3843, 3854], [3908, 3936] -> 0.07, 1.87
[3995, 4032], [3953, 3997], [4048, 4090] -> -0.21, 2.75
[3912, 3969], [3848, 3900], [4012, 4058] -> 0.37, 2.41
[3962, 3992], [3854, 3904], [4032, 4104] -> 0.14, 2.54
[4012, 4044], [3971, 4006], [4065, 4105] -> -0.08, 3.14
